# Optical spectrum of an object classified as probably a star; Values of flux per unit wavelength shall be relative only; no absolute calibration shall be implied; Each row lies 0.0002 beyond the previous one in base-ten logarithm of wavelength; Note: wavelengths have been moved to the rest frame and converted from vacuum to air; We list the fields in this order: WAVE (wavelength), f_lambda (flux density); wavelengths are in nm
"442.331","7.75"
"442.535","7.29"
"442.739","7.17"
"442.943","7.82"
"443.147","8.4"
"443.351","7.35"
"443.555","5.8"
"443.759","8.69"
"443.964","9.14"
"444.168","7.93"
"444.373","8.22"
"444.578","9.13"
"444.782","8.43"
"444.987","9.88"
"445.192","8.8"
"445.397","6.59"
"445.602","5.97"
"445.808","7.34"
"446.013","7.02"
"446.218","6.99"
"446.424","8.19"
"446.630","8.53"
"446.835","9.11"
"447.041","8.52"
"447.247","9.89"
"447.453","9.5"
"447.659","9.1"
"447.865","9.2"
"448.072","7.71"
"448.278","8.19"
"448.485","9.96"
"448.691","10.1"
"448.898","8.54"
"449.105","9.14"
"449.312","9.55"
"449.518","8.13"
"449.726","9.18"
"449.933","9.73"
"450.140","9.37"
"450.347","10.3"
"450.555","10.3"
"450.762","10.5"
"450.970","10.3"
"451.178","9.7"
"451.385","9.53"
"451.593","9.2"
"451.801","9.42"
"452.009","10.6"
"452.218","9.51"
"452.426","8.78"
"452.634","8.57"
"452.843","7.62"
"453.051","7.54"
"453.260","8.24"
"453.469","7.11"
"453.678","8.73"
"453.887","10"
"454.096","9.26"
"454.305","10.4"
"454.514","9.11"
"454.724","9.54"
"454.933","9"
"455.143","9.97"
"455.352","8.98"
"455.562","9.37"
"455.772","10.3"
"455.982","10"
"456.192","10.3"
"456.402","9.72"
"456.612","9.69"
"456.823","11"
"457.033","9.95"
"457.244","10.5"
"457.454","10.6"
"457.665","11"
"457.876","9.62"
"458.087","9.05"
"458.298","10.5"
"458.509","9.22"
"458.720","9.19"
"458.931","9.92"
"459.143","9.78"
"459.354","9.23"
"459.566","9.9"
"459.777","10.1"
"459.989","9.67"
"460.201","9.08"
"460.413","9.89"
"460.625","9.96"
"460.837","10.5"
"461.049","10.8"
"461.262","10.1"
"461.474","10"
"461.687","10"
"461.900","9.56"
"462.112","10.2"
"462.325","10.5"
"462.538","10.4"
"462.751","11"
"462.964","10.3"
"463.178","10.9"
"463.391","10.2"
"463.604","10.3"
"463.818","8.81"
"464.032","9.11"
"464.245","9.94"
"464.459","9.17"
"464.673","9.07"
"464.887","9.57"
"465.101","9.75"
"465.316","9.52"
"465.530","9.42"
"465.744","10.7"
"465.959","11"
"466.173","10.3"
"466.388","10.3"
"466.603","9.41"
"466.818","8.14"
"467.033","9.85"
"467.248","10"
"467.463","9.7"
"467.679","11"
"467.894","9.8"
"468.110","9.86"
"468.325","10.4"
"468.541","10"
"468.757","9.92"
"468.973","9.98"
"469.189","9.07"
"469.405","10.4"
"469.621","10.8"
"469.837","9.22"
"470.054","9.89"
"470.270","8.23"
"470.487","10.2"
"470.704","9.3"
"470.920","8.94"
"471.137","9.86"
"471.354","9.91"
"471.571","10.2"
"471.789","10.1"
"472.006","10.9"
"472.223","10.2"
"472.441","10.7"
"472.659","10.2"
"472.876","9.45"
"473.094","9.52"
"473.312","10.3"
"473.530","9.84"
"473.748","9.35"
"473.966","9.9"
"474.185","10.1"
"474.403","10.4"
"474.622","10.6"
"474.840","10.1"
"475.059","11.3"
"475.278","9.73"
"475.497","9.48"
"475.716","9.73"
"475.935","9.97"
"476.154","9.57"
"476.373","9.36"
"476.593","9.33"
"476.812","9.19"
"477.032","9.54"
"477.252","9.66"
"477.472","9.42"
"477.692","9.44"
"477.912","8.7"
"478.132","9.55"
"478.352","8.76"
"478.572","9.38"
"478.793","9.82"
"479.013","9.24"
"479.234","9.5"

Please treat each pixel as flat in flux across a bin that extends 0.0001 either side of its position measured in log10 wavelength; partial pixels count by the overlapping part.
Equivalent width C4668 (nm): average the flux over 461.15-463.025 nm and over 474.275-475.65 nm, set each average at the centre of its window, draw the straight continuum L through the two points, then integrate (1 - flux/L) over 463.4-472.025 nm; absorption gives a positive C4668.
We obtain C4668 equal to 0.37 nm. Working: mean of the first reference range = 10.2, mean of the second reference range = 10.2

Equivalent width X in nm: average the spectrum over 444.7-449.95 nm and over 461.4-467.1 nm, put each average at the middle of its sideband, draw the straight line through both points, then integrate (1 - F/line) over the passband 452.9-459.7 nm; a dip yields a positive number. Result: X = -0.22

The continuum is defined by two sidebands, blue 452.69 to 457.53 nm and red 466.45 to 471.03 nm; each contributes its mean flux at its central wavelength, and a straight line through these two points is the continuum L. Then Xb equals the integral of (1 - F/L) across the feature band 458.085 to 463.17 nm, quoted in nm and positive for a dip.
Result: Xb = -0.24 nm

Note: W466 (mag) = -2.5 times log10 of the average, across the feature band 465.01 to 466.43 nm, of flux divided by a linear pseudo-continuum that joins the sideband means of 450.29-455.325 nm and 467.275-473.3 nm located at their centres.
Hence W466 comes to -0.04 mag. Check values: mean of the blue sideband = 9.29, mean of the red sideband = 9.92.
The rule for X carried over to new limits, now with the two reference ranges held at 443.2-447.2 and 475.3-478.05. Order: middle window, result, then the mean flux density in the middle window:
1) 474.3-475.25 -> -0.117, 10.5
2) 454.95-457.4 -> -0.414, 9.96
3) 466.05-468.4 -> -0.225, 9.89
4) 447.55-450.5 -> -0.356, 9.18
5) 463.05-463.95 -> -0.120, 10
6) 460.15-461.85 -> -0.256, 10.1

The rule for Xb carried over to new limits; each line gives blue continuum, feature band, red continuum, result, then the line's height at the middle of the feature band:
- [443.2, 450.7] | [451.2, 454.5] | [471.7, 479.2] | -0.05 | 8.85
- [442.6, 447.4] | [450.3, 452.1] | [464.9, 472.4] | -0.30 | 8.53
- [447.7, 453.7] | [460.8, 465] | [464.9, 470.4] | -0.16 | 9.66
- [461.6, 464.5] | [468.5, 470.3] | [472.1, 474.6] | 0.05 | 10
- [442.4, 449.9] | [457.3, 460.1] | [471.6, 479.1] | -0.27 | 8.98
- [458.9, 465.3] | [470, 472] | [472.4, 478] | 0.03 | 9.83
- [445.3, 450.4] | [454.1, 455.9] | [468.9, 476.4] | -0.12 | 9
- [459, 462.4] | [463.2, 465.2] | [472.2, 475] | 0.08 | 9.98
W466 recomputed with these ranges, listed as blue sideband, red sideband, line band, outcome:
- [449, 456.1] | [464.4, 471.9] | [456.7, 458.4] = -0.09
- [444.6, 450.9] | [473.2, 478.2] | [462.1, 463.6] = -0.13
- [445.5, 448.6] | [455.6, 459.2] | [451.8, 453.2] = 0.05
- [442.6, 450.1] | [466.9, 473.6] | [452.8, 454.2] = 0.06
